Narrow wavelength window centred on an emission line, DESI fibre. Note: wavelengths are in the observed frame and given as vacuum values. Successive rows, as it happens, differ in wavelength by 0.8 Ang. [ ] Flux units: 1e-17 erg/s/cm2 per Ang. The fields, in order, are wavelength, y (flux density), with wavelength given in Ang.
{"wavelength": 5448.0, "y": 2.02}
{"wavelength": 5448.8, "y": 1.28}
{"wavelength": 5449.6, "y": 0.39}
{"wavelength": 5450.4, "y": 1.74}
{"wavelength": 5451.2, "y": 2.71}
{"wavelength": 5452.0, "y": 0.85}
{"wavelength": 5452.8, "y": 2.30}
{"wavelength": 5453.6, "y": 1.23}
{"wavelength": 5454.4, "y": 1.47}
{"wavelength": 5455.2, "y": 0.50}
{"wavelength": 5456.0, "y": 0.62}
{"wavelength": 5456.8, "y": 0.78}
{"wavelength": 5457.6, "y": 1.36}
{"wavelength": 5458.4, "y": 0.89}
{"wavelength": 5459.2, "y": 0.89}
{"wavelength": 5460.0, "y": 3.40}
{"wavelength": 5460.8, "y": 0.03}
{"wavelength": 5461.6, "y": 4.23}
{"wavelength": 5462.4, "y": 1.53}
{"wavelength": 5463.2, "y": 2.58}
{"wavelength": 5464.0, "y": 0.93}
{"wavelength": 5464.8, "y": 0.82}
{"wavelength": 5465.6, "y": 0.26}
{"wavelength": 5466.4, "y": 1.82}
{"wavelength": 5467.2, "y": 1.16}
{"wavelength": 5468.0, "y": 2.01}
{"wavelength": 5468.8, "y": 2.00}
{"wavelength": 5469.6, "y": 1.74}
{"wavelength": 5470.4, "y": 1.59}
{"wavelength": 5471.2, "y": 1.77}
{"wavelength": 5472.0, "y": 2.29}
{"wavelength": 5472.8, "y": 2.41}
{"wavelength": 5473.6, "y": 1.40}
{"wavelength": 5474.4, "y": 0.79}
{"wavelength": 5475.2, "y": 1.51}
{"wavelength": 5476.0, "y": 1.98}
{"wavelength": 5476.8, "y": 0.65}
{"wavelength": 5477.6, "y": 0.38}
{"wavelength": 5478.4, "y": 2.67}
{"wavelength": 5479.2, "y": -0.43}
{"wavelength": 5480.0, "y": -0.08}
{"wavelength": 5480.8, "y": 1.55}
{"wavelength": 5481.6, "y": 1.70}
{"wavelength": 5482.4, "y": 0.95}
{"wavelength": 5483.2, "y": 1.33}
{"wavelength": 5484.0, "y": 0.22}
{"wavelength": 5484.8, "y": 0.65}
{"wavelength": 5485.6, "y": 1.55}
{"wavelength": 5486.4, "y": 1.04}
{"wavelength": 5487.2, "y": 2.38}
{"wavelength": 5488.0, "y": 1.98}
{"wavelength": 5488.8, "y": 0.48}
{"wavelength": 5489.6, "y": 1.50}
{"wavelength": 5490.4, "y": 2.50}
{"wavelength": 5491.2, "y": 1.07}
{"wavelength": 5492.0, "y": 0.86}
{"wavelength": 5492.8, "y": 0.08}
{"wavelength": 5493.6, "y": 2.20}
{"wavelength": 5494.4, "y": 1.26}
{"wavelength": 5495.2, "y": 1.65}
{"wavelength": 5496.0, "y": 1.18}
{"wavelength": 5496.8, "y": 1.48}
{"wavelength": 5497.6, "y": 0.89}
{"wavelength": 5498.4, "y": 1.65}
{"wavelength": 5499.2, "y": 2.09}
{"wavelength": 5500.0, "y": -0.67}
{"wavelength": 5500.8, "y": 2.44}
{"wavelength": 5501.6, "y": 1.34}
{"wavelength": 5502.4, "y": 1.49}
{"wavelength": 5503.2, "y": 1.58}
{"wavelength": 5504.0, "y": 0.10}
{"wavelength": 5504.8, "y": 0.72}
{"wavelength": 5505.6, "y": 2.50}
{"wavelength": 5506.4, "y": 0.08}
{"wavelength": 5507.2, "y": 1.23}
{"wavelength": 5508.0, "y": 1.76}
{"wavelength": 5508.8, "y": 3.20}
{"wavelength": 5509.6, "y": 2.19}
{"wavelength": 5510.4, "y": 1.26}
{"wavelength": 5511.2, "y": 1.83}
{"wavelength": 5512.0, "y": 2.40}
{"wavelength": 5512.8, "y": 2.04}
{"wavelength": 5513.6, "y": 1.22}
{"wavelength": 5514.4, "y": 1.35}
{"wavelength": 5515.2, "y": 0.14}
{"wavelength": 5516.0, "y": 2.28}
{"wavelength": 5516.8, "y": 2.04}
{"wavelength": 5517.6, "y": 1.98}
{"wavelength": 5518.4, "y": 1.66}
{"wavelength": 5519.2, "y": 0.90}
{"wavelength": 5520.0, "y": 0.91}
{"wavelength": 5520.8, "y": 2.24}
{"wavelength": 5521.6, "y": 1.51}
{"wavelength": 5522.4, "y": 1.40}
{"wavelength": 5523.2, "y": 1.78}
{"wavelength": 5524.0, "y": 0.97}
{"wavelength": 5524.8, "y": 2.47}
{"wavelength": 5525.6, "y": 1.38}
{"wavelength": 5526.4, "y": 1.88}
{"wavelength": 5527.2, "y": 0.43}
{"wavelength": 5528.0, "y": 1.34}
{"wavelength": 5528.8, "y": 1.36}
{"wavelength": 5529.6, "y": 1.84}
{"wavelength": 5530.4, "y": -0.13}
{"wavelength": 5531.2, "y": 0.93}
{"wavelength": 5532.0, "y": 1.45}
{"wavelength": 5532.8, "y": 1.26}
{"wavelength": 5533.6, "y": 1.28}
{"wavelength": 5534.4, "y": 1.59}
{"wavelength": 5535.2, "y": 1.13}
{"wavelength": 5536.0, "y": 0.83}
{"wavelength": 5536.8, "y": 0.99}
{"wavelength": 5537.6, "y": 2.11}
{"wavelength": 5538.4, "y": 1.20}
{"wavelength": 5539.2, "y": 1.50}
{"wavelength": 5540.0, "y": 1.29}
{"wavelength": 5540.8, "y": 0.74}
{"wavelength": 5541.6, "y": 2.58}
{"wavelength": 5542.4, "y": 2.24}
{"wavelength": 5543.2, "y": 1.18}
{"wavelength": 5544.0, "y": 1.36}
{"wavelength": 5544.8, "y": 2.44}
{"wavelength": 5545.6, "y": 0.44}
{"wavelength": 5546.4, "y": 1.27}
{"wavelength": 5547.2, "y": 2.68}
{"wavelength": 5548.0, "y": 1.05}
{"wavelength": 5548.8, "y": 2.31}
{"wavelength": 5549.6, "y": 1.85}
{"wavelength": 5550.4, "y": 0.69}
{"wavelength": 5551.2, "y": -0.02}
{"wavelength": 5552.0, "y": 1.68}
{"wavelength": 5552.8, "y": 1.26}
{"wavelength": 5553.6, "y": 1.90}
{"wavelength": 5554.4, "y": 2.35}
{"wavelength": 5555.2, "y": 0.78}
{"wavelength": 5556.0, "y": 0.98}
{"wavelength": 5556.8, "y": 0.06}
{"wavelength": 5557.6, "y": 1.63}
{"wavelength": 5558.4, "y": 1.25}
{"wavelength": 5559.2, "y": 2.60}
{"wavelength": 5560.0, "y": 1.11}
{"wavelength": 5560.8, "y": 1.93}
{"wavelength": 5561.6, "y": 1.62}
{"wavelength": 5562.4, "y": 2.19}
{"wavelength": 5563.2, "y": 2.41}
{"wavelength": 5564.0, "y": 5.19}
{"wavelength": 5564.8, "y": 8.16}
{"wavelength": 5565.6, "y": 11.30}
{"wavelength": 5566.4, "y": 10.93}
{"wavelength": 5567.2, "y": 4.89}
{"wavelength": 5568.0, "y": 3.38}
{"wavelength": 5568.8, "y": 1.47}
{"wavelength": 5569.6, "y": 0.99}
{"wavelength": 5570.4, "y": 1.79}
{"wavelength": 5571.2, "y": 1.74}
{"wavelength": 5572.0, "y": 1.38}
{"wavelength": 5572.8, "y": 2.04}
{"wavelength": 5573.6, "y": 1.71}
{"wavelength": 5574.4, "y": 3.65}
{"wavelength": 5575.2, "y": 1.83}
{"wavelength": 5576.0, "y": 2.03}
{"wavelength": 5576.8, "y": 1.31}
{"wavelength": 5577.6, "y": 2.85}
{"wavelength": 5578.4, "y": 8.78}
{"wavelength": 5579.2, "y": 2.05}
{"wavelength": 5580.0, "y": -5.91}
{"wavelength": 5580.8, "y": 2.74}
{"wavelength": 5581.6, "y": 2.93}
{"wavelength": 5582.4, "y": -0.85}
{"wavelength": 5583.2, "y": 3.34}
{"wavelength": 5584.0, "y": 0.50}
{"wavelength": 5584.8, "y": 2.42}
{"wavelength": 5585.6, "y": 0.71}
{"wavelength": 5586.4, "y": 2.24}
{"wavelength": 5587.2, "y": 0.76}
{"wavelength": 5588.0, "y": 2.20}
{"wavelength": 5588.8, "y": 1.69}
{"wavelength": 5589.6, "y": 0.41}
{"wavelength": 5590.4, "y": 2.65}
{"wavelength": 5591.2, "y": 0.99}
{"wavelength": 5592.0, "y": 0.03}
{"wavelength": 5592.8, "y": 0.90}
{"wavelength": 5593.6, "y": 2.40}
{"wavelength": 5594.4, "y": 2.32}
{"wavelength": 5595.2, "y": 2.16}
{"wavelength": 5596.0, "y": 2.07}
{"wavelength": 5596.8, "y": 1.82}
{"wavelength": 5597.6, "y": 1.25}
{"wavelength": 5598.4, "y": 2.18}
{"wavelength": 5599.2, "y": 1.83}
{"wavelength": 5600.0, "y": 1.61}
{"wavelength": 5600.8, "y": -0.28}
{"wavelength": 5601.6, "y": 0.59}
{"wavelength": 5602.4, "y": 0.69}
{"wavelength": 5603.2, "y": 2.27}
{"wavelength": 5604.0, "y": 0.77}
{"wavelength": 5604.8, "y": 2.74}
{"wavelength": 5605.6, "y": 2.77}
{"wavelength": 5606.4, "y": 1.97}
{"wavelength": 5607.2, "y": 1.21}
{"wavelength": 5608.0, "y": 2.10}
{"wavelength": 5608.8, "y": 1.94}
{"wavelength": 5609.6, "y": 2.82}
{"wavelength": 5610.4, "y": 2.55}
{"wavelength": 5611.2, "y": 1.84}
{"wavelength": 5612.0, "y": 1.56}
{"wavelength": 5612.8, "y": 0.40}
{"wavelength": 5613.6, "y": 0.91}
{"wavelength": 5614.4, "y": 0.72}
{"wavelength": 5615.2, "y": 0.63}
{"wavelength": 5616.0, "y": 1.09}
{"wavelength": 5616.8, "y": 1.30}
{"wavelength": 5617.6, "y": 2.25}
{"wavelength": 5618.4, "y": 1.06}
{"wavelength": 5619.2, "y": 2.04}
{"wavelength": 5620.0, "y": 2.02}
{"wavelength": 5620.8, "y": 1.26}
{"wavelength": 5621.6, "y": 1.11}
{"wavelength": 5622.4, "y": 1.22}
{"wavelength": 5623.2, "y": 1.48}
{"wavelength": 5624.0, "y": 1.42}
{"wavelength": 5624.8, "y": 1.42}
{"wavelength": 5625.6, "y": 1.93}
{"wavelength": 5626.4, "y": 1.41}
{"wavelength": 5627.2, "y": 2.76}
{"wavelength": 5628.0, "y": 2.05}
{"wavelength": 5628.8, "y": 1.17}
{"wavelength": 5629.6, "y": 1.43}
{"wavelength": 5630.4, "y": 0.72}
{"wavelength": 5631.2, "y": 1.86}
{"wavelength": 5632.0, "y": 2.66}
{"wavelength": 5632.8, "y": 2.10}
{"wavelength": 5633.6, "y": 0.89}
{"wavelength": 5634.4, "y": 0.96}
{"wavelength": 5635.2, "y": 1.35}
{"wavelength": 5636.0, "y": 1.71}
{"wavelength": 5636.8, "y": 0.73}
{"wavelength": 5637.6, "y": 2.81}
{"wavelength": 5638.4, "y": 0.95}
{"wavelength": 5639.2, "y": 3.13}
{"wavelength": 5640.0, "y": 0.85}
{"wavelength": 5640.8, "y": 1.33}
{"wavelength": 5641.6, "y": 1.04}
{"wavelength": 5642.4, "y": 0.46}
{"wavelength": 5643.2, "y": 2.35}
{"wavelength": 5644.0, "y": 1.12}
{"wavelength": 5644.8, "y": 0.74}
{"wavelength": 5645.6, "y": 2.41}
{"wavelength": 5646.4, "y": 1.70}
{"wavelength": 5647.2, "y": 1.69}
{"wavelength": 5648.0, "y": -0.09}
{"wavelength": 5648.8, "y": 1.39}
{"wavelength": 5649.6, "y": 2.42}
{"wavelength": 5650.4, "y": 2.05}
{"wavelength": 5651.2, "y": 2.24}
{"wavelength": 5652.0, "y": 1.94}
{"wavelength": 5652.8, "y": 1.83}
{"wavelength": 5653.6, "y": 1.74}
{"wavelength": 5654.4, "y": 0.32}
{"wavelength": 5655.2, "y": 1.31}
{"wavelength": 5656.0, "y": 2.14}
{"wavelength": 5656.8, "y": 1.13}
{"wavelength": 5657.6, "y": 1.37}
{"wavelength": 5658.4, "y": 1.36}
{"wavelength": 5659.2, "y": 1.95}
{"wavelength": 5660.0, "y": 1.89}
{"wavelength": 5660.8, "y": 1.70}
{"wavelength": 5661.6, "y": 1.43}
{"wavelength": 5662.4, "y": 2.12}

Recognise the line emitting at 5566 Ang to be H-beta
